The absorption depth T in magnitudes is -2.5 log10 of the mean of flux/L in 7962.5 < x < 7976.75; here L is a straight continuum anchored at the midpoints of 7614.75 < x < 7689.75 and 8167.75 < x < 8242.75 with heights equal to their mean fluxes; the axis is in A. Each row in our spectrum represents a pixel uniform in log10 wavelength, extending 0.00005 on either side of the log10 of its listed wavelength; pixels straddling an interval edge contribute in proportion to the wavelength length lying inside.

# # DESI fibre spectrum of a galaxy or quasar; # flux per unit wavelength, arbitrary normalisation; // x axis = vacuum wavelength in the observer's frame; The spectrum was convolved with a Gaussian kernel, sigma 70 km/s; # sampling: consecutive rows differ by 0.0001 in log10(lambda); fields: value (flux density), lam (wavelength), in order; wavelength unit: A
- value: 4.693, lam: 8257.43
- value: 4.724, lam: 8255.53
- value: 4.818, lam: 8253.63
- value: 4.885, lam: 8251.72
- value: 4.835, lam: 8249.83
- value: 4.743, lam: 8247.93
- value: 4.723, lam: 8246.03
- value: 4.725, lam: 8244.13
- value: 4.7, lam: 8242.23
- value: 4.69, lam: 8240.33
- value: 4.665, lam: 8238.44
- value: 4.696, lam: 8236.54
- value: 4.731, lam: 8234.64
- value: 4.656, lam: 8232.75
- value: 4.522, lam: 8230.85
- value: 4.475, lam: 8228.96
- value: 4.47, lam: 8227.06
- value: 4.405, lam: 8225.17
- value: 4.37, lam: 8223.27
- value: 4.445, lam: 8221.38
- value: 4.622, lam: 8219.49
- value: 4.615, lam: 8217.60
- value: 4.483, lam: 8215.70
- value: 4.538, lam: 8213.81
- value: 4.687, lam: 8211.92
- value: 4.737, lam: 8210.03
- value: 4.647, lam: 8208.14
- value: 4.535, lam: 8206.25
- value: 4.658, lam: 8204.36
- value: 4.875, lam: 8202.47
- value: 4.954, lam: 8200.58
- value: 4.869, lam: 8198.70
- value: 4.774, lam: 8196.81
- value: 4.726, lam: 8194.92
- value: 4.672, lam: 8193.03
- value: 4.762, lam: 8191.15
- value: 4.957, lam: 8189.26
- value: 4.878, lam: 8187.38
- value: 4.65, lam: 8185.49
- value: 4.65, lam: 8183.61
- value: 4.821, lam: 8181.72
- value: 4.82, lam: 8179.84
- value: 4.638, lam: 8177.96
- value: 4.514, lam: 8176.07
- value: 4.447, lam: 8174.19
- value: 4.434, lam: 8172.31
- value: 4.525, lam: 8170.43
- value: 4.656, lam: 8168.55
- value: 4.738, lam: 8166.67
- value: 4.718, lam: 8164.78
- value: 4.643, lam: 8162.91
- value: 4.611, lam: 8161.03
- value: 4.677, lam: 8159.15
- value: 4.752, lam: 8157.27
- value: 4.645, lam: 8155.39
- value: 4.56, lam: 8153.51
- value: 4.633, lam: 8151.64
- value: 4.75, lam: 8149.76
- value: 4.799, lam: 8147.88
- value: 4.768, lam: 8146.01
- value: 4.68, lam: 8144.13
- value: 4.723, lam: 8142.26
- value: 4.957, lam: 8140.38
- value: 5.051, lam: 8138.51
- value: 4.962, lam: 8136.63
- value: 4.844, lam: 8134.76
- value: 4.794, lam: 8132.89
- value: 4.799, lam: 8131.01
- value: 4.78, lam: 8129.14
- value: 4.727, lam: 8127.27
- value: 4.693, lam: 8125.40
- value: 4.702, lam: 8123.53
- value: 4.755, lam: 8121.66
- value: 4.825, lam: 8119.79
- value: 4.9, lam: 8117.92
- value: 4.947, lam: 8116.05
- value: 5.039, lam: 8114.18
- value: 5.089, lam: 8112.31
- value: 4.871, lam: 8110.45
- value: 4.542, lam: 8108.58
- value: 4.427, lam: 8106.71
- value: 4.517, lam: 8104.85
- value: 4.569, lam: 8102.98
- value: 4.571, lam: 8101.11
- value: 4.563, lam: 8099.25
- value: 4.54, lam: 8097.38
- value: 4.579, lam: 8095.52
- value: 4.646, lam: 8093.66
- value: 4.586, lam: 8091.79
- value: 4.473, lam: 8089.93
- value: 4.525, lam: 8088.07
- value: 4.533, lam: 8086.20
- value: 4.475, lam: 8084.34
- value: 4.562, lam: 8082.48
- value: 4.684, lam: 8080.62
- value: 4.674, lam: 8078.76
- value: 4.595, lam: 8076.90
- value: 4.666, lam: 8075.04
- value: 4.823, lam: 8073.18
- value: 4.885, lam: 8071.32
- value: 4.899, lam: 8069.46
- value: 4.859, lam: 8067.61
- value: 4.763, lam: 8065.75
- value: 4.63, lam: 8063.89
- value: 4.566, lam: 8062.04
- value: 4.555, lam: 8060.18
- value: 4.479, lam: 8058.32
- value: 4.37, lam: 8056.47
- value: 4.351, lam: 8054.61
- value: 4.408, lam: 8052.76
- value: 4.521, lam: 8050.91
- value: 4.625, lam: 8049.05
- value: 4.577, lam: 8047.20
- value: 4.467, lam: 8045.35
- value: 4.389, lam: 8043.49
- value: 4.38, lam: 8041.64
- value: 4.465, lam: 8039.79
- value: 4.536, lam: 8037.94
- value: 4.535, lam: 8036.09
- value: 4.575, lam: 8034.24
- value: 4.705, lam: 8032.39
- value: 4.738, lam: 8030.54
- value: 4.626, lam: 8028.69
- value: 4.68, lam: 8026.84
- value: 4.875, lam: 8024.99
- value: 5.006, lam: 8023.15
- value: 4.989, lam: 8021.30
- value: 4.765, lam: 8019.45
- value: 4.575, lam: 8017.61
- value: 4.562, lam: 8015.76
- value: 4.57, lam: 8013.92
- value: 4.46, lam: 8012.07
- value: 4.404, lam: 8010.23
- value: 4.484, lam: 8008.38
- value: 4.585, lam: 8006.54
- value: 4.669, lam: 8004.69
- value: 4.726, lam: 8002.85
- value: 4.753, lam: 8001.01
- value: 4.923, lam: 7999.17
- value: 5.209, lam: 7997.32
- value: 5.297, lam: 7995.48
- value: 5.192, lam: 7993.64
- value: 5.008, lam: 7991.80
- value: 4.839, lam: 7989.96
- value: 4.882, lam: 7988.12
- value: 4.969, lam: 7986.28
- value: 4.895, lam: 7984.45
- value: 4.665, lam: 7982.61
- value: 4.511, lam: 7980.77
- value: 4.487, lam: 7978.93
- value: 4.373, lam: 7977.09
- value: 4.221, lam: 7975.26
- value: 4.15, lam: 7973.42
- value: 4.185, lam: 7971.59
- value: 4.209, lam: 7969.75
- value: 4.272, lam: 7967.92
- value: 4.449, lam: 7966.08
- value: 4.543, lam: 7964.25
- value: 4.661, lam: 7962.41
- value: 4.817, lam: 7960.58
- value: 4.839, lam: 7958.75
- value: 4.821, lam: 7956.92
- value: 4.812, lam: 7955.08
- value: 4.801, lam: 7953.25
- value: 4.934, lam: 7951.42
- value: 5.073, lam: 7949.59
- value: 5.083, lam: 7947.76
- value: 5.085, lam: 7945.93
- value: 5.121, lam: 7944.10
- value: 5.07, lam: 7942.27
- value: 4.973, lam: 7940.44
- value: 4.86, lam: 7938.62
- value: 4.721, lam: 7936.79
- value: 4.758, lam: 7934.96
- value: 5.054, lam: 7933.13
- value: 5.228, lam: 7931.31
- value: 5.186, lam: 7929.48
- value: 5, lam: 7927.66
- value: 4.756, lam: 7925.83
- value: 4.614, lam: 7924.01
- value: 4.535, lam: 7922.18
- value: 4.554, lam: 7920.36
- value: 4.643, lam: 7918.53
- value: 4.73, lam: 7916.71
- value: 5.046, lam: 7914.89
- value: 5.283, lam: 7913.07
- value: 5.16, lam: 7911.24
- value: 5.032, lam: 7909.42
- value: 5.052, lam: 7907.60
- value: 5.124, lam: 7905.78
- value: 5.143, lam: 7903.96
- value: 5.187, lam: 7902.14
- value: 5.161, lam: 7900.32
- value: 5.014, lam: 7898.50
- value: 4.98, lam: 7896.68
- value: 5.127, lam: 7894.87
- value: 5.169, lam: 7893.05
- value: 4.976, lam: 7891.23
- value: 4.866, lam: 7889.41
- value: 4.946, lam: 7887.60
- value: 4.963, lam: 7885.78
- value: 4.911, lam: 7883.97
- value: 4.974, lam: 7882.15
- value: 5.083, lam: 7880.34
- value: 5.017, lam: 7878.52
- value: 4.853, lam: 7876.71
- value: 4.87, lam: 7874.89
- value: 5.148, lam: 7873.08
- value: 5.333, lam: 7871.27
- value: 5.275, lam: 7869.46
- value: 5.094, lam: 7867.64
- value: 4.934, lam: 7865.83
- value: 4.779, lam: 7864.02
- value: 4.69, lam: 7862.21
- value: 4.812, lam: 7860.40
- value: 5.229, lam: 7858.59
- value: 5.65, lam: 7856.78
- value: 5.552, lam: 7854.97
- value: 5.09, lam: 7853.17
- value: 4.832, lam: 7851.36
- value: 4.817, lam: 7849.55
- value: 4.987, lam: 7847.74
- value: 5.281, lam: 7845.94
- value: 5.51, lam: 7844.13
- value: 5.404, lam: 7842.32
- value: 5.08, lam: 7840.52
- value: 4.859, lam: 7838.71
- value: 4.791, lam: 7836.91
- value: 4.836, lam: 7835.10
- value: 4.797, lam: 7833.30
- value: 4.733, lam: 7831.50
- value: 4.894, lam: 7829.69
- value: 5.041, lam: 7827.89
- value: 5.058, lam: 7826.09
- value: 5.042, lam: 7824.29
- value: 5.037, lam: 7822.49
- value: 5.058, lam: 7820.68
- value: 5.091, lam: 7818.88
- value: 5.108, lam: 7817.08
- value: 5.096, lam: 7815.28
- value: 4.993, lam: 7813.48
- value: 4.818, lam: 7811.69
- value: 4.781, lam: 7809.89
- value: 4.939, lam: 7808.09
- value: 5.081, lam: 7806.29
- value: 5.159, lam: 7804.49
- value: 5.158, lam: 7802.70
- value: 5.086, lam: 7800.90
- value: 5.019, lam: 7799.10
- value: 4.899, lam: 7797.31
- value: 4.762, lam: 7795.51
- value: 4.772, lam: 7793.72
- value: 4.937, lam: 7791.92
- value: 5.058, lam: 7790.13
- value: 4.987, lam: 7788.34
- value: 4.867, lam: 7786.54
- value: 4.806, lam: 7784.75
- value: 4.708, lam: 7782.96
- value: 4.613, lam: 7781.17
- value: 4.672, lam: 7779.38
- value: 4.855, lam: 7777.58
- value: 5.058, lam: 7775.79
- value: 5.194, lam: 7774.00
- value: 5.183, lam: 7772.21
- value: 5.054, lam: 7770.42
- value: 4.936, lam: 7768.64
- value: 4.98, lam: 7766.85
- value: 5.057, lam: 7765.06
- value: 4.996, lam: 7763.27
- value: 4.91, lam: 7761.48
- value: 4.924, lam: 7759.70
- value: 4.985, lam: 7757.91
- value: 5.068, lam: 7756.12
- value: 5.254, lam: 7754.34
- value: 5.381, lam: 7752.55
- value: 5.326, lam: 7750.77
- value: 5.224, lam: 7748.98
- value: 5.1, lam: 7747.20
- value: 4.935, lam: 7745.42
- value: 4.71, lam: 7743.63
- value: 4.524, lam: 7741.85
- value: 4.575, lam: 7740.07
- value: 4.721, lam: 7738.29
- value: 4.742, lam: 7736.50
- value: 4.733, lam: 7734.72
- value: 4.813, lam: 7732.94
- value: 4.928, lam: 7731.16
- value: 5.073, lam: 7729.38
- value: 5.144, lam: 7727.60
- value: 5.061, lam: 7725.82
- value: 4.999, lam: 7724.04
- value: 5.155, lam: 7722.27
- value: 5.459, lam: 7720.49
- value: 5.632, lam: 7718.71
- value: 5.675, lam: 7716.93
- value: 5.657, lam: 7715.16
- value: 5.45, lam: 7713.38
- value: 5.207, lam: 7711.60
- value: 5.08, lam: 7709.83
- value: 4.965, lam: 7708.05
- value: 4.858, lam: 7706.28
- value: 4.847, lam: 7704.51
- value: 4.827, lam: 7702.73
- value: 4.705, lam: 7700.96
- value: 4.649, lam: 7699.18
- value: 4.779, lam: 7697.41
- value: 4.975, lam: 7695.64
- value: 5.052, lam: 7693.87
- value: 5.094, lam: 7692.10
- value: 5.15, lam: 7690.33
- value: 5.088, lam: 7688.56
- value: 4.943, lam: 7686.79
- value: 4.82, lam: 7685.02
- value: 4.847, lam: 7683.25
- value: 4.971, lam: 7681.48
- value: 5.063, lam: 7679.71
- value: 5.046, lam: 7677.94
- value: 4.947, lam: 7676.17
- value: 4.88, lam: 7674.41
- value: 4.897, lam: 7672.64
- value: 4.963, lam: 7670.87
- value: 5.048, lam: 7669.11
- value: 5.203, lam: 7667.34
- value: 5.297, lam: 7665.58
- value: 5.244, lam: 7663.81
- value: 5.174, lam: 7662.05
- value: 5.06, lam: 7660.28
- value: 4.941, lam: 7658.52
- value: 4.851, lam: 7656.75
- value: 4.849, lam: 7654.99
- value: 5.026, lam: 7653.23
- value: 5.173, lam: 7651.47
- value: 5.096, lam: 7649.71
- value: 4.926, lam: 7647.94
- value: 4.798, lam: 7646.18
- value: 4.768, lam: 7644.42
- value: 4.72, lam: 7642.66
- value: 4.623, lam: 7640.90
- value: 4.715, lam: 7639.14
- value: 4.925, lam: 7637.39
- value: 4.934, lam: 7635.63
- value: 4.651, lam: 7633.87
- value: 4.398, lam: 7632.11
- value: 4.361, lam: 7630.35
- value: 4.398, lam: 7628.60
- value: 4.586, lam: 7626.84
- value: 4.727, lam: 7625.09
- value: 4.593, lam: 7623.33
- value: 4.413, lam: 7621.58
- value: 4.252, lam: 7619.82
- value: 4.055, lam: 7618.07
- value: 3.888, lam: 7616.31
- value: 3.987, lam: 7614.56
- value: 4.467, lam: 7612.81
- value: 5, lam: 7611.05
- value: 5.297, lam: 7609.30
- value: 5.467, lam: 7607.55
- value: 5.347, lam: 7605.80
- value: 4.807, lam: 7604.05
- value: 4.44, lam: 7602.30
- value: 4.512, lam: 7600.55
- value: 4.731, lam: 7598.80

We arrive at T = 0.10 mag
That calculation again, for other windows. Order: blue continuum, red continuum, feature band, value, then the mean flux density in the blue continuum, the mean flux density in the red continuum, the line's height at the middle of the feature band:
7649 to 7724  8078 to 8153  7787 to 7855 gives -0.01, 5.06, 4.71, 4.95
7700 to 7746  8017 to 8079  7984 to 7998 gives -0.08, 5.02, 4.63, 4.7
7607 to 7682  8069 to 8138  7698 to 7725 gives -0.08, 4.8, 4.7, 4.79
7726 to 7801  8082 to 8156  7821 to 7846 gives -0.03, 4.94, 4.71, 4.9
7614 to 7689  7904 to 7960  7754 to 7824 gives -0.02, 4.8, 4.93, 4.86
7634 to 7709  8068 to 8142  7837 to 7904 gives -0.05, 4.94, 4.72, 4.84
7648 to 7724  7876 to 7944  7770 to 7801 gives 0.02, 5.06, 4.97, 5.02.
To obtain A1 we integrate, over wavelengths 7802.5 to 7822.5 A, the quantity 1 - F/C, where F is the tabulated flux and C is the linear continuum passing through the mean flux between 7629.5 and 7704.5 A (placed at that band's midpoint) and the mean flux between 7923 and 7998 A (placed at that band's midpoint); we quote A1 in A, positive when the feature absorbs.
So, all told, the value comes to -0.69 A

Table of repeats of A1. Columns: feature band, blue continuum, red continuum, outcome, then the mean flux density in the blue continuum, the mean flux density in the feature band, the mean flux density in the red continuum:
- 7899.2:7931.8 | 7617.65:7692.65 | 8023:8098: -1.9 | 4.85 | 4.96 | 4.6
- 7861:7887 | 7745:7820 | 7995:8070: -0.7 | 5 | 4.99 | 4.64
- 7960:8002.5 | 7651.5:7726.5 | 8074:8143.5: 1.2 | 5.06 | 4.67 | 4.71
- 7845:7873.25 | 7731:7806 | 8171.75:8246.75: -1.2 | 4.95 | 5.09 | 4.66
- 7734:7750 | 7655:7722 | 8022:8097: 0.6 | 5.06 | 4.81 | 4.61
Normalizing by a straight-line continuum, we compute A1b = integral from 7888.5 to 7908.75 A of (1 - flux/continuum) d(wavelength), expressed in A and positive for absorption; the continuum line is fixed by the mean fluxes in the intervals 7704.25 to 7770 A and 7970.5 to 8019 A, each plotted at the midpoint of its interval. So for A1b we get -1.1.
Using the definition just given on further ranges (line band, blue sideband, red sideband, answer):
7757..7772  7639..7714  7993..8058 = -0.3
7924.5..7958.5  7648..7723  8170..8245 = -0.7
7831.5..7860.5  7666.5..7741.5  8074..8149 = -1.1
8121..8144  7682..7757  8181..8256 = -0.3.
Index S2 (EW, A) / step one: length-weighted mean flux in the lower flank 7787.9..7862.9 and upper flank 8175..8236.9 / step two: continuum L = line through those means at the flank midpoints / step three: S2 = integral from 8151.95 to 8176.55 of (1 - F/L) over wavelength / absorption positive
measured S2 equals 0.5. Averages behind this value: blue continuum 5.02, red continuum 4.66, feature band 4.61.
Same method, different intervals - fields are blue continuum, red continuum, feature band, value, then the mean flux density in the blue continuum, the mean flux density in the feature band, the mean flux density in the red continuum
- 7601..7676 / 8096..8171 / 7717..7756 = -2.1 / 4.79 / 5.04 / 4.73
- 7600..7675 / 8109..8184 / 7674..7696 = -1.0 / 4.79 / 4.99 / 4.75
